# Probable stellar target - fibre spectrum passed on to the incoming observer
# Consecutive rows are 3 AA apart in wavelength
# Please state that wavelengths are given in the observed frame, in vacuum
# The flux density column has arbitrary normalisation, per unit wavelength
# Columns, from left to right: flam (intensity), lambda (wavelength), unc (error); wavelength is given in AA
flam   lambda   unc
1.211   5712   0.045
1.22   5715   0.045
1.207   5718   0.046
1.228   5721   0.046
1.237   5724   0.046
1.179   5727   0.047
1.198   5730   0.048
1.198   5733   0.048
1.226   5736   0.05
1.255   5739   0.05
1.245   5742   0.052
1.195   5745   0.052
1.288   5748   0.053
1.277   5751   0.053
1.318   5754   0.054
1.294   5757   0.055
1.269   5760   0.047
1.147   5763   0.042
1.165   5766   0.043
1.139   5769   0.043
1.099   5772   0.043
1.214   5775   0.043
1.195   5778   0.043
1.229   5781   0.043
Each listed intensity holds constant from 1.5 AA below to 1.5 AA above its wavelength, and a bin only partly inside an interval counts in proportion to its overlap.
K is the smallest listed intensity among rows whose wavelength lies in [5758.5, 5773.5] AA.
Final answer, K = 1.099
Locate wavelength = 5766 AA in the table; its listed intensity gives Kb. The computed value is 1.165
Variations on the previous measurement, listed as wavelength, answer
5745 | 1.195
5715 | 1.22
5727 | 1.179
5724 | 1.237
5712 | 1.211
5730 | 1.198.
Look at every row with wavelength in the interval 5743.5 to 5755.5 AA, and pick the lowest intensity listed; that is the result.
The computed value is 1.195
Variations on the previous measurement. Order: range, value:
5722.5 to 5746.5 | 1.179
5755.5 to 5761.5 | 1.269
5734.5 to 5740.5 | 1.226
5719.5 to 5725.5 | 1.228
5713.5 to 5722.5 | 1.207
